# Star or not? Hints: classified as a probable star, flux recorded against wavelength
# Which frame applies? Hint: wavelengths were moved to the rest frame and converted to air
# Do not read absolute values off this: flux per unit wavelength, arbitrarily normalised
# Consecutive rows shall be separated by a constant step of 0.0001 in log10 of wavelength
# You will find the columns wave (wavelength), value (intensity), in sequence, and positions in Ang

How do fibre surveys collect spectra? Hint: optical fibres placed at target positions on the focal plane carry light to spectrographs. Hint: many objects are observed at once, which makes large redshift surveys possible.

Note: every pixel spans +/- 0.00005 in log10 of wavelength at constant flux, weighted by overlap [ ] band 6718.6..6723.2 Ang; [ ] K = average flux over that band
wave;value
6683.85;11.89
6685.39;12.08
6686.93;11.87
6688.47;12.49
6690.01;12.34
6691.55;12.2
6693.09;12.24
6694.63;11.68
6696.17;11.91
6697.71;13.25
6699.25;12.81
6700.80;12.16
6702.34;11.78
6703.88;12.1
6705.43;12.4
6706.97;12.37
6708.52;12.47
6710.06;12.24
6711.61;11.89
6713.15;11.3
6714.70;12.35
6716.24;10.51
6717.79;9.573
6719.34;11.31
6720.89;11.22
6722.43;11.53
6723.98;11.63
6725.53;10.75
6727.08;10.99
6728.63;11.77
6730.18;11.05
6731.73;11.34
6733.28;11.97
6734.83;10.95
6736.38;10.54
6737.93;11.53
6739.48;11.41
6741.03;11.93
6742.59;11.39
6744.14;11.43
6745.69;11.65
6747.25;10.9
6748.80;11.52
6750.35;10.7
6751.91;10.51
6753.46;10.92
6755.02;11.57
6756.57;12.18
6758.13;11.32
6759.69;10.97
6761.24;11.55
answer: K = 11.4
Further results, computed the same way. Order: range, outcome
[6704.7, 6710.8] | 12.4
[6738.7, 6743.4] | 11.6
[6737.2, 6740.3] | 11.5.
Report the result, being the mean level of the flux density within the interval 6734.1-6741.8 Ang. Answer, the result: 11.3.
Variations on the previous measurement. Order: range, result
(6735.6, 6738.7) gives 11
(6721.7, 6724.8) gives 11.6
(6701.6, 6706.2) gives 12.1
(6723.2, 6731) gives 11.2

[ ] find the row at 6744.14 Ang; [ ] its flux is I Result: 11.43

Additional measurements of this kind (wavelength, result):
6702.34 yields 11.78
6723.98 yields 11.63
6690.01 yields 12.34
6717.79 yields 9.573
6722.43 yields 11.53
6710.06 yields 12.24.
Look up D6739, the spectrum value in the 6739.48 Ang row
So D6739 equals 11.41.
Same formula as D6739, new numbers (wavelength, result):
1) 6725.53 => 10.75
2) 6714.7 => 12.35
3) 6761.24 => 11.55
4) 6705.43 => 12.4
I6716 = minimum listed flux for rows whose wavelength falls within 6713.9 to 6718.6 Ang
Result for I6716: 9.573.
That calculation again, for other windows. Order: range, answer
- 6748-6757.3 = 10.51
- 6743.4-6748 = 10.9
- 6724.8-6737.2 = 10.54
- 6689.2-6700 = 11.68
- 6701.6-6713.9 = 11.3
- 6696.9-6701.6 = 12.16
